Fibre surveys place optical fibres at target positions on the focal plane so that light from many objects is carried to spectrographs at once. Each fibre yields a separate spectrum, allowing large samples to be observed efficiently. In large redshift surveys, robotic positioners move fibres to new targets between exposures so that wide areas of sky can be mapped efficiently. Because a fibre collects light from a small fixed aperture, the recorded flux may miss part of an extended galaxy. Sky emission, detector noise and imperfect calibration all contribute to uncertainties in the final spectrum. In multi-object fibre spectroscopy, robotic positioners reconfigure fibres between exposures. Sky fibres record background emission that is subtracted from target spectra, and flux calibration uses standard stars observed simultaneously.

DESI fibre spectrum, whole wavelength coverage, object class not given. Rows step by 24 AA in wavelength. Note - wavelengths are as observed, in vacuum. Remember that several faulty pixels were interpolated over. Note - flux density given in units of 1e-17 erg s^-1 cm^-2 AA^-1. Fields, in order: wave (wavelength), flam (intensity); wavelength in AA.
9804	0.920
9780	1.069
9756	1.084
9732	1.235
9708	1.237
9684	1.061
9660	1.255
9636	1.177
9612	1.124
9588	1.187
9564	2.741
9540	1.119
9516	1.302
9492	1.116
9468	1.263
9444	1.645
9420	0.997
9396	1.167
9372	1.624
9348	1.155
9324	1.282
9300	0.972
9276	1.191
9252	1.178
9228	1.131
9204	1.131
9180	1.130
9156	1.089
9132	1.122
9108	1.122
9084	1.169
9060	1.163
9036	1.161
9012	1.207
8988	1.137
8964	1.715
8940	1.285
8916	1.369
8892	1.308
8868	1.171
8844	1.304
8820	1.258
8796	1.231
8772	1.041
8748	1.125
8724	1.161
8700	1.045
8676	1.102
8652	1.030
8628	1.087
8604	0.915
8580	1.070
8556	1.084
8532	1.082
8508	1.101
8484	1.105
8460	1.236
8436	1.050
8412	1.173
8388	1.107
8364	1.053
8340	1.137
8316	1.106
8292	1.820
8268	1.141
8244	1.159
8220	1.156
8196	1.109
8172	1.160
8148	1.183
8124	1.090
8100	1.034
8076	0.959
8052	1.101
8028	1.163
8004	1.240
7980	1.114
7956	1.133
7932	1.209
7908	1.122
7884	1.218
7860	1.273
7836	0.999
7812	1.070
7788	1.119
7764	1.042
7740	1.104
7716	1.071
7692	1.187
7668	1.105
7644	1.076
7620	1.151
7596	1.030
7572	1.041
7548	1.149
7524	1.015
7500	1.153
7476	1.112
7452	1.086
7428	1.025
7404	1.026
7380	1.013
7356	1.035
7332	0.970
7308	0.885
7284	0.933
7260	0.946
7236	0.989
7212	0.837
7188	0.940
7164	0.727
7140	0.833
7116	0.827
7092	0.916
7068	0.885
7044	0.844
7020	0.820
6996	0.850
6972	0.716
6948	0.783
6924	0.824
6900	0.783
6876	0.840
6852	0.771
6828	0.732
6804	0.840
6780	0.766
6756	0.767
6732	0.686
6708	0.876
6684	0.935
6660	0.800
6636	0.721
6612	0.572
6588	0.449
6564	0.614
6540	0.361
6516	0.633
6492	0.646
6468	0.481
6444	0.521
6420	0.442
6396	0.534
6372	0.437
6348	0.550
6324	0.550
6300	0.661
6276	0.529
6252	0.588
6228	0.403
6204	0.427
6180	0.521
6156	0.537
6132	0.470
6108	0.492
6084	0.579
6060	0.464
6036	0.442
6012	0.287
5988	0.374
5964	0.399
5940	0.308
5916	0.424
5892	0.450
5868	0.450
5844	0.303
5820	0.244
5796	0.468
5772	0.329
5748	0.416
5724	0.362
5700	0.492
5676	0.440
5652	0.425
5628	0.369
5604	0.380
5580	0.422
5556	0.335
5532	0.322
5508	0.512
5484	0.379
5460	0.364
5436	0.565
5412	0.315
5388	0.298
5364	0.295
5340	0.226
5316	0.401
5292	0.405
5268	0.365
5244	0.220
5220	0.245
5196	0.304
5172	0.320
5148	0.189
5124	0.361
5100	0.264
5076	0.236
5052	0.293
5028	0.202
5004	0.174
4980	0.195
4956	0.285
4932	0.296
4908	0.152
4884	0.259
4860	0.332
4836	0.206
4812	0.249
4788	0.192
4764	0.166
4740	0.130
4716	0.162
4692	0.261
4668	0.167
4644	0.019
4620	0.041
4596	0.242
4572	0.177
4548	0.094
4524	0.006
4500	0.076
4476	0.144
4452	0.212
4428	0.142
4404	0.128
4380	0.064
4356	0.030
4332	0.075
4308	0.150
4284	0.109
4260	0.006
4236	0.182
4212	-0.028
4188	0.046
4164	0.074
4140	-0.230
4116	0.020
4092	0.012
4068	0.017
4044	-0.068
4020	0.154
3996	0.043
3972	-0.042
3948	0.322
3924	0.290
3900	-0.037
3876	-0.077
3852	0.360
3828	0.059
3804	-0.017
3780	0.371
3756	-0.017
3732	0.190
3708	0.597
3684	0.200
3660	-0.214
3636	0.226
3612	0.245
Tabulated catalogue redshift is 0.66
